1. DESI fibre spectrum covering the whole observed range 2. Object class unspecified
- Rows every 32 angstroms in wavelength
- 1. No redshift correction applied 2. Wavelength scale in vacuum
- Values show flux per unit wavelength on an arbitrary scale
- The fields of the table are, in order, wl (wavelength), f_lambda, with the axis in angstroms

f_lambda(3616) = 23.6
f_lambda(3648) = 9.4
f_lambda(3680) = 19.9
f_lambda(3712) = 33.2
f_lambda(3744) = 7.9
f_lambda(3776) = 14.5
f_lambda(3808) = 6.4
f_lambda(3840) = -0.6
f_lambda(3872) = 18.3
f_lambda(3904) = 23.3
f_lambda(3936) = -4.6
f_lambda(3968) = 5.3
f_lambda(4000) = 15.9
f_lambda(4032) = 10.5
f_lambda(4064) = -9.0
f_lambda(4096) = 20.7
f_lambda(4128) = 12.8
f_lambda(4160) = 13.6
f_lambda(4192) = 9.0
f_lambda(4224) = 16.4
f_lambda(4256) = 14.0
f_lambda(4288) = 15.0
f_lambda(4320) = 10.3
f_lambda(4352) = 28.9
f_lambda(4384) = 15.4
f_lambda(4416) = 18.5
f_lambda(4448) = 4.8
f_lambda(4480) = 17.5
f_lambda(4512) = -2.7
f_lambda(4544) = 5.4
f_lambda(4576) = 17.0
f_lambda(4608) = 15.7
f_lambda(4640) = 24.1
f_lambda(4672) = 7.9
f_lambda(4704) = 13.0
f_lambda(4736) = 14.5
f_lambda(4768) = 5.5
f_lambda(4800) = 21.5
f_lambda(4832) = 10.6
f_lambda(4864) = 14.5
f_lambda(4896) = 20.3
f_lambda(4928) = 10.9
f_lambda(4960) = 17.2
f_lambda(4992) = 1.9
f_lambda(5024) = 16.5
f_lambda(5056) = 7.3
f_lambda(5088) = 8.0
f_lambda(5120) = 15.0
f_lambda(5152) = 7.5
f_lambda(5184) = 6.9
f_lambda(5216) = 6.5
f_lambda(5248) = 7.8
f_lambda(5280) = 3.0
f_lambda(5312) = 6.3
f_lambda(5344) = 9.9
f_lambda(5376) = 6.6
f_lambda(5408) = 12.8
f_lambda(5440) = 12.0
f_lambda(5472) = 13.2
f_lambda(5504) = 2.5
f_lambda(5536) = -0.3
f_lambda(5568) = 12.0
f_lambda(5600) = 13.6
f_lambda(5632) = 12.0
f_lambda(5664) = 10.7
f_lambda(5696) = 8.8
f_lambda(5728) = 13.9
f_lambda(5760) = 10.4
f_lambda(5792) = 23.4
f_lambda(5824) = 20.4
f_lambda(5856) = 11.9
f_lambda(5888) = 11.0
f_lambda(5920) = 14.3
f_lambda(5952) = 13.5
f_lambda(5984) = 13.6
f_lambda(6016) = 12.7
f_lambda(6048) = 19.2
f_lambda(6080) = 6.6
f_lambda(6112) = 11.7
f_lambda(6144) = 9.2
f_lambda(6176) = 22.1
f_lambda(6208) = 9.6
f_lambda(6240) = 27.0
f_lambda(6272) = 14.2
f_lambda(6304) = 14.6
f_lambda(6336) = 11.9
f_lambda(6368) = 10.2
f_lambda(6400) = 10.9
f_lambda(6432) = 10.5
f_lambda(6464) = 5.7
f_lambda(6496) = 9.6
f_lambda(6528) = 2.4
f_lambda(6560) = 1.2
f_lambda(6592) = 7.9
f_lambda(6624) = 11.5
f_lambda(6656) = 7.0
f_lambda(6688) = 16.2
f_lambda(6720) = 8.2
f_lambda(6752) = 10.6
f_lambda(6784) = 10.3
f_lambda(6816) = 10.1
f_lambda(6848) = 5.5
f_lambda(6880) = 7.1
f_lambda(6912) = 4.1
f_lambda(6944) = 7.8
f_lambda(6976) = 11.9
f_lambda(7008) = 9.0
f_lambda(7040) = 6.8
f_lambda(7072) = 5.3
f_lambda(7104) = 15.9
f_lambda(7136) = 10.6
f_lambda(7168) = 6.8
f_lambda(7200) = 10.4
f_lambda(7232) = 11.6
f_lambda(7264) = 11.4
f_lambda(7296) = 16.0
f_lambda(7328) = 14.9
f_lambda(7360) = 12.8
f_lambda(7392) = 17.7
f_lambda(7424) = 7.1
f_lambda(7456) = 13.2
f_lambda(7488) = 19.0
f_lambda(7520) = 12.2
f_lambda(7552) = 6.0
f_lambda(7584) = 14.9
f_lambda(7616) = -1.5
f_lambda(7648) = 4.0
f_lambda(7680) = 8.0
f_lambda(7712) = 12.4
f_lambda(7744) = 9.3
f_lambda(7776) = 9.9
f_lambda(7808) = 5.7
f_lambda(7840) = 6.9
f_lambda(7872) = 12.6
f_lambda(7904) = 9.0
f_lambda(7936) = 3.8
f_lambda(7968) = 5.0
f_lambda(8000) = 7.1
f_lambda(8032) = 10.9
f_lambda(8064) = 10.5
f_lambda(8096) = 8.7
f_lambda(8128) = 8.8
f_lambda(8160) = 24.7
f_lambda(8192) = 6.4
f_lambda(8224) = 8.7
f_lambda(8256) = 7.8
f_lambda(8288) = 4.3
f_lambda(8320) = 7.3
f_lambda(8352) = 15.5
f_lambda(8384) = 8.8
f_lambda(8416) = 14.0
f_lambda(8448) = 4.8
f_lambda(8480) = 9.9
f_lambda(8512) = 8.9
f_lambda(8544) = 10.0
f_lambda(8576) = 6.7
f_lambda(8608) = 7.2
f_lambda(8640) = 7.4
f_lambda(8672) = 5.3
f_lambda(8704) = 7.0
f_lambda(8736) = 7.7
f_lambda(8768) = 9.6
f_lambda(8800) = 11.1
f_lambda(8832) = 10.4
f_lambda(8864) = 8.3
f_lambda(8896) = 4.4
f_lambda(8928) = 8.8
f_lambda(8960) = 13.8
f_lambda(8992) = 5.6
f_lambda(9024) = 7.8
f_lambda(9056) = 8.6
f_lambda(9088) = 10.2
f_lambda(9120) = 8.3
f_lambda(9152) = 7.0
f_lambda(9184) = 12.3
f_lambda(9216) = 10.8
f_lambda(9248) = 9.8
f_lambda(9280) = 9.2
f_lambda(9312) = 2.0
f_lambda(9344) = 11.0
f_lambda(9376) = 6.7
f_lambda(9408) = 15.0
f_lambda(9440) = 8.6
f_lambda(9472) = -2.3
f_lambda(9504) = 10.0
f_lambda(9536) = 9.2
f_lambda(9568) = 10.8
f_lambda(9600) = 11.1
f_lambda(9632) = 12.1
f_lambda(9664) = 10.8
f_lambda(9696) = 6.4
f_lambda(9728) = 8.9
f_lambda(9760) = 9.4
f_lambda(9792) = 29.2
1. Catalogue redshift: 0.24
